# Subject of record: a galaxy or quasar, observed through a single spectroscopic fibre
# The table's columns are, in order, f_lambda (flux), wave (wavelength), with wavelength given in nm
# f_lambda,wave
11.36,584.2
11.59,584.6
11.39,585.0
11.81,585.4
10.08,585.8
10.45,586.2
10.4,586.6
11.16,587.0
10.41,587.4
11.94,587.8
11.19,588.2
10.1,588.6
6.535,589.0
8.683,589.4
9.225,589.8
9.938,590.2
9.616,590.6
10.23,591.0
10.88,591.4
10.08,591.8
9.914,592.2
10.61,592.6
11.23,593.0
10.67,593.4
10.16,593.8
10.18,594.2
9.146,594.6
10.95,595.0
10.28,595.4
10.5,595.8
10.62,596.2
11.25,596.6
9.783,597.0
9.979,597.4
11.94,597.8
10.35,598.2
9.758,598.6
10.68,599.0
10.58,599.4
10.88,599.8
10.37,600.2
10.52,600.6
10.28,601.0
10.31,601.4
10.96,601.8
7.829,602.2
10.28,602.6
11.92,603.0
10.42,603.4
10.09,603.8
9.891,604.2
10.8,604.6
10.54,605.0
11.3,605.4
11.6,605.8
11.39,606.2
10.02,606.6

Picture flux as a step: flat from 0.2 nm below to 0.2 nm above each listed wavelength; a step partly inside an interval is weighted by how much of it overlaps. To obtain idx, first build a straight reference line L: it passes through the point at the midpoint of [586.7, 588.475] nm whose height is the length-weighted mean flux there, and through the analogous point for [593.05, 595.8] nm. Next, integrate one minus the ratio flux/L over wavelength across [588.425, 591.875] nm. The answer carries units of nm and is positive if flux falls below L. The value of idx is 0.43 nm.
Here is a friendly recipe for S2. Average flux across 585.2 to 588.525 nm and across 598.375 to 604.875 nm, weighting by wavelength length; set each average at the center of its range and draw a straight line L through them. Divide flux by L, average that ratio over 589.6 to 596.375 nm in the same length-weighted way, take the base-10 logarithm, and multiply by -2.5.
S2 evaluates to 0.04 mag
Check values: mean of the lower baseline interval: 10.9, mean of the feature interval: 10.2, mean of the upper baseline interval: 10.4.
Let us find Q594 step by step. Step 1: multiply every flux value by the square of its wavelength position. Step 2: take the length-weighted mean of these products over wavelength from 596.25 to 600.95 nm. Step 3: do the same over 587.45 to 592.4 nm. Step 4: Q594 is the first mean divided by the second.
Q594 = 1.10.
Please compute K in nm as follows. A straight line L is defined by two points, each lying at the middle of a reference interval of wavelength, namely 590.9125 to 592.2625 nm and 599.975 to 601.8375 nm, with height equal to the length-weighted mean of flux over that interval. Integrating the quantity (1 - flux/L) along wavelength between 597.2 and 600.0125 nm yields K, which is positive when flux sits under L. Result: -0.047 nm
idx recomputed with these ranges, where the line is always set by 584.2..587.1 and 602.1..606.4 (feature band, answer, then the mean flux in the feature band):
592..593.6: 0.036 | 10.6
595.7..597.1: 0.024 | 10.6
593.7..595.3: 0.104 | 10.1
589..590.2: 0.242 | 8.71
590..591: 0.095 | 9.87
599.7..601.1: 0.025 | 10.5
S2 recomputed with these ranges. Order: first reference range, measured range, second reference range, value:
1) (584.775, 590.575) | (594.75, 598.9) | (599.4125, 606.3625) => -0.01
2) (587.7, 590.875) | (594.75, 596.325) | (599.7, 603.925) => -0.06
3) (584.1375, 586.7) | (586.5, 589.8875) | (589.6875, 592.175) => 0.06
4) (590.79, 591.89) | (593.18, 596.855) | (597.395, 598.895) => 0.01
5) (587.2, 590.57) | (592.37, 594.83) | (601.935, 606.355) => -0.04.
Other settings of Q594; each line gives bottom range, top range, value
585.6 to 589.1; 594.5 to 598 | 1.05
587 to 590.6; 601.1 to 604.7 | 1.10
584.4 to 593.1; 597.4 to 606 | 1.06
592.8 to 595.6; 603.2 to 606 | 1.06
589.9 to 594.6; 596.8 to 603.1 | 1.04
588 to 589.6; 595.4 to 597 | 1.19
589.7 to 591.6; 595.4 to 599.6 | 1.08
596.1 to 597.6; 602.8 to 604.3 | 1.05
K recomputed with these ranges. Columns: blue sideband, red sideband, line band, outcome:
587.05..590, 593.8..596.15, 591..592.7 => -0.054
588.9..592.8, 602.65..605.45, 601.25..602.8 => 0.099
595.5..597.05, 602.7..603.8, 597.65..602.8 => 0.197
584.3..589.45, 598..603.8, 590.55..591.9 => 0.024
